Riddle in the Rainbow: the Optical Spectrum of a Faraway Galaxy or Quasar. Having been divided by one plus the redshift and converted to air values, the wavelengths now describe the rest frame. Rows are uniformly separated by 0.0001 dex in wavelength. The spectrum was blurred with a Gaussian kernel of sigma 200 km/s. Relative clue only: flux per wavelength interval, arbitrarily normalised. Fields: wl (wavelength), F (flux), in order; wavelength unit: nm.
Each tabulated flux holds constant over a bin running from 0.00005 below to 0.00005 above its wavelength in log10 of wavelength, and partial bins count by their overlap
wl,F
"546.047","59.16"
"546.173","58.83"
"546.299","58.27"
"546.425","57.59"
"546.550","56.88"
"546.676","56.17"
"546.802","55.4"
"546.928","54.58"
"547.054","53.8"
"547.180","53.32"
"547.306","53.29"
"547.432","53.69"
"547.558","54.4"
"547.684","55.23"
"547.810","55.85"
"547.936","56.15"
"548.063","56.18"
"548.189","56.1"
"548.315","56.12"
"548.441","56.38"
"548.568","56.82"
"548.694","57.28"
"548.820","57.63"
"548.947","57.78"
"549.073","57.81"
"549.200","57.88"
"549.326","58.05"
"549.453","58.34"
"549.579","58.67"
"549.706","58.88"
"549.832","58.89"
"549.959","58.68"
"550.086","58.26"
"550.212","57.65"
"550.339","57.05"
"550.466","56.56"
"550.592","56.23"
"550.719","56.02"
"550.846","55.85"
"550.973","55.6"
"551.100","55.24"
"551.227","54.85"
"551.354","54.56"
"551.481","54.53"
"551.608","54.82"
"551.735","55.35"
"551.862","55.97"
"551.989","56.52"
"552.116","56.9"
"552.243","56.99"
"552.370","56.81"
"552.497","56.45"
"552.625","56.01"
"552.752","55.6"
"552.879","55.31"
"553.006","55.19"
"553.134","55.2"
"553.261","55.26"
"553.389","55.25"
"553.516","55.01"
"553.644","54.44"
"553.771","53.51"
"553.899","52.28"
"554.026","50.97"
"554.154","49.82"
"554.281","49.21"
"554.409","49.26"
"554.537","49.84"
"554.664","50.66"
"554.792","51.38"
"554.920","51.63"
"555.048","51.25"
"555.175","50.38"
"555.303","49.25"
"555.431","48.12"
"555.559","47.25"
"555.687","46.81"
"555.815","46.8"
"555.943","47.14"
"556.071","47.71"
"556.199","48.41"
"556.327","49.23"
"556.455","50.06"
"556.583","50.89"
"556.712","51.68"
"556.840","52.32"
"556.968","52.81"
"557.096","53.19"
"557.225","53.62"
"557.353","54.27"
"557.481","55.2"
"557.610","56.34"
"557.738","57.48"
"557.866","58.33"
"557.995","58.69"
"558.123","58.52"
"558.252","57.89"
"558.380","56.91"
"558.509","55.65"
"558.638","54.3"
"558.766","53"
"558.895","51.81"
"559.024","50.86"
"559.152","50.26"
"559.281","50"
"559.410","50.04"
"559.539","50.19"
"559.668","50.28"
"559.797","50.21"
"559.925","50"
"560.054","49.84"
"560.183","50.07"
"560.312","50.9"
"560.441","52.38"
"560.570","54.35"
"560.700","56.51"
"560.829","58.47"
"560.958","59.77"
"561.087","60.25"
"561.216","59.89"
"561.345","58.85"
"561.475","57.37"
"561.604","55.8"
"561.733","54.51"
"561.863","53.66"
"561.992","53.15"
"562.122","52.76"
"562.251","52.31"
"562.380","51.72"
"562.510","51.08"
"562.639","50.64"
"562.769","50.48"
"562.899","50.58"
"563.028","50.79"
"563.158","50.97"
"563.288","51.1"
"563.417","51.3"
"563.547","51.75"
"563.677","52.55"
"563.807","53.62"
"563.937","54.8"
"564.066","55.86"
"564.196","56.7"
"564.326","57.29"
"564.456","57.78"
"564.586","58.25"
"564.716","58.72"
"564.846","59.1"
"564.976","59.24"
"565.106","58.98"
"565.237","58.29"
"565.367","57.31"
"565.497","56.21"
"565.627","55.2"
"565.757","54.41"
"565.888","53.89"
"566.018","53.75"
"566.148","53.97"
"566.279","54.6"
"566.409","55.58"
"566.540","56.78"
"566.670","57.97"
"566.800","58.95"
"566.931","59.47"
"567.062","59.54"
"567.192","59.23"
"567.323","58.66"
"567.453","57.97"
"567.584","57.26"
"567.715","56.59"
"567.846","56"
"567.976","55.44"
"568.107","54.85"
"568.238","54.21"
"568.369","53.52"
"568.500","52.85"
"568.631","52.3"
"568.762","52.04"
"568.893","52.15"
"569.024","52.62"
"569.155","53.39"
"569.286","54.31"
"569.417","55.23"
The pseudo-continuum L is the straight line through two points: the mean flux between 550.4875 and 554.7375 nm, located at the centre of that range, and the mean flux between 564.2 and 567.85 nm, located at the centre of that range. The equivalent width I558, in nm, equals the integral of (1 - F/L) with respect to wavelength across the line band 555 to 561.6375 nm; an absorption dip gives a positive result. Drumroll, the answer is 0.32 nm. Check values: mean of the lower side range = 54.4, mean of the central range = 52.9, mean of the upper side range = 57.2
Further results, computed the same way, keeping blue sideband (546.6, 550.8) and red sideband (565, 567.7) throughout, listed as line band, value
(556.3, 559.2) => 0.132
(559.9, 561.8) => 0.048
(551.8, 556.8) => 0.405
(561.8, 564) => 0.189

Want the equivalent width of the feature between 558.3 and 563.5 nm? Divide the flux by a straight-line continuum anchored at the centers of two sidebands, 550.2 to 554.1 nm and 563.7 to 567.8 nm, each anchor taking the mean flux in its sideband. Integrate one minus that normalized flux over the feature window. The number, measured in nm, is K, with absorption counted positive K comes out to 0.30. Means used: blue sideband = 55.4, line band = 53.1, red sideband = 56.9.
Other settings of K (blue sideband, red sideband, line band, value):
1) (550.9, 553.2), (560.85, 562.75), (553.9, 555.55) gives 0.16 nm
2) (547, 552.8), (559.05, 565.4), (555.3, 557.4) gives 0.20 nm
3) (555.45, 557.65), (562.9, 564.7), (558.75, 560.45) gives 0.05 nm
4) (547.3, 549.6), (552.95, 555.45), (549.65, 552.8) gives -0.12 nm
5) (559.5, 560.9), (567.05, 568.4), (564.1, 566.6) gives -0.06 nm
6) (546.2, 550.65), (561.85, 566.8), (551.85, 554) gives 0.03 nm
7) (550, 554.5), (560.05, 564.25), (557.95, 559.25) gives -0.01 nm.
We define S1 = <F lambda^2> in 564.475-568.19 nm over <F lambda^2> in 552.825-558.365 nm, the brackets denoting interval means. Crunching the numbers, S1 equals 1.13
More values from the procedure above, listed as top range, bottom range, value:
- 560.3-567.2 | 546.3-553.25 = 1.03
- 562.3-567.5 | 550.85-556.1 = 1.09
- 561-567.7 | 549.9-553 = 1.04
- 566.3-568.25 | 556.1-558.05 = 1.11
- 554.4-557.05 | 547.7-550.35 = 0.89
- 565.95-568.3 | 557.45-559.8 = 1.08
